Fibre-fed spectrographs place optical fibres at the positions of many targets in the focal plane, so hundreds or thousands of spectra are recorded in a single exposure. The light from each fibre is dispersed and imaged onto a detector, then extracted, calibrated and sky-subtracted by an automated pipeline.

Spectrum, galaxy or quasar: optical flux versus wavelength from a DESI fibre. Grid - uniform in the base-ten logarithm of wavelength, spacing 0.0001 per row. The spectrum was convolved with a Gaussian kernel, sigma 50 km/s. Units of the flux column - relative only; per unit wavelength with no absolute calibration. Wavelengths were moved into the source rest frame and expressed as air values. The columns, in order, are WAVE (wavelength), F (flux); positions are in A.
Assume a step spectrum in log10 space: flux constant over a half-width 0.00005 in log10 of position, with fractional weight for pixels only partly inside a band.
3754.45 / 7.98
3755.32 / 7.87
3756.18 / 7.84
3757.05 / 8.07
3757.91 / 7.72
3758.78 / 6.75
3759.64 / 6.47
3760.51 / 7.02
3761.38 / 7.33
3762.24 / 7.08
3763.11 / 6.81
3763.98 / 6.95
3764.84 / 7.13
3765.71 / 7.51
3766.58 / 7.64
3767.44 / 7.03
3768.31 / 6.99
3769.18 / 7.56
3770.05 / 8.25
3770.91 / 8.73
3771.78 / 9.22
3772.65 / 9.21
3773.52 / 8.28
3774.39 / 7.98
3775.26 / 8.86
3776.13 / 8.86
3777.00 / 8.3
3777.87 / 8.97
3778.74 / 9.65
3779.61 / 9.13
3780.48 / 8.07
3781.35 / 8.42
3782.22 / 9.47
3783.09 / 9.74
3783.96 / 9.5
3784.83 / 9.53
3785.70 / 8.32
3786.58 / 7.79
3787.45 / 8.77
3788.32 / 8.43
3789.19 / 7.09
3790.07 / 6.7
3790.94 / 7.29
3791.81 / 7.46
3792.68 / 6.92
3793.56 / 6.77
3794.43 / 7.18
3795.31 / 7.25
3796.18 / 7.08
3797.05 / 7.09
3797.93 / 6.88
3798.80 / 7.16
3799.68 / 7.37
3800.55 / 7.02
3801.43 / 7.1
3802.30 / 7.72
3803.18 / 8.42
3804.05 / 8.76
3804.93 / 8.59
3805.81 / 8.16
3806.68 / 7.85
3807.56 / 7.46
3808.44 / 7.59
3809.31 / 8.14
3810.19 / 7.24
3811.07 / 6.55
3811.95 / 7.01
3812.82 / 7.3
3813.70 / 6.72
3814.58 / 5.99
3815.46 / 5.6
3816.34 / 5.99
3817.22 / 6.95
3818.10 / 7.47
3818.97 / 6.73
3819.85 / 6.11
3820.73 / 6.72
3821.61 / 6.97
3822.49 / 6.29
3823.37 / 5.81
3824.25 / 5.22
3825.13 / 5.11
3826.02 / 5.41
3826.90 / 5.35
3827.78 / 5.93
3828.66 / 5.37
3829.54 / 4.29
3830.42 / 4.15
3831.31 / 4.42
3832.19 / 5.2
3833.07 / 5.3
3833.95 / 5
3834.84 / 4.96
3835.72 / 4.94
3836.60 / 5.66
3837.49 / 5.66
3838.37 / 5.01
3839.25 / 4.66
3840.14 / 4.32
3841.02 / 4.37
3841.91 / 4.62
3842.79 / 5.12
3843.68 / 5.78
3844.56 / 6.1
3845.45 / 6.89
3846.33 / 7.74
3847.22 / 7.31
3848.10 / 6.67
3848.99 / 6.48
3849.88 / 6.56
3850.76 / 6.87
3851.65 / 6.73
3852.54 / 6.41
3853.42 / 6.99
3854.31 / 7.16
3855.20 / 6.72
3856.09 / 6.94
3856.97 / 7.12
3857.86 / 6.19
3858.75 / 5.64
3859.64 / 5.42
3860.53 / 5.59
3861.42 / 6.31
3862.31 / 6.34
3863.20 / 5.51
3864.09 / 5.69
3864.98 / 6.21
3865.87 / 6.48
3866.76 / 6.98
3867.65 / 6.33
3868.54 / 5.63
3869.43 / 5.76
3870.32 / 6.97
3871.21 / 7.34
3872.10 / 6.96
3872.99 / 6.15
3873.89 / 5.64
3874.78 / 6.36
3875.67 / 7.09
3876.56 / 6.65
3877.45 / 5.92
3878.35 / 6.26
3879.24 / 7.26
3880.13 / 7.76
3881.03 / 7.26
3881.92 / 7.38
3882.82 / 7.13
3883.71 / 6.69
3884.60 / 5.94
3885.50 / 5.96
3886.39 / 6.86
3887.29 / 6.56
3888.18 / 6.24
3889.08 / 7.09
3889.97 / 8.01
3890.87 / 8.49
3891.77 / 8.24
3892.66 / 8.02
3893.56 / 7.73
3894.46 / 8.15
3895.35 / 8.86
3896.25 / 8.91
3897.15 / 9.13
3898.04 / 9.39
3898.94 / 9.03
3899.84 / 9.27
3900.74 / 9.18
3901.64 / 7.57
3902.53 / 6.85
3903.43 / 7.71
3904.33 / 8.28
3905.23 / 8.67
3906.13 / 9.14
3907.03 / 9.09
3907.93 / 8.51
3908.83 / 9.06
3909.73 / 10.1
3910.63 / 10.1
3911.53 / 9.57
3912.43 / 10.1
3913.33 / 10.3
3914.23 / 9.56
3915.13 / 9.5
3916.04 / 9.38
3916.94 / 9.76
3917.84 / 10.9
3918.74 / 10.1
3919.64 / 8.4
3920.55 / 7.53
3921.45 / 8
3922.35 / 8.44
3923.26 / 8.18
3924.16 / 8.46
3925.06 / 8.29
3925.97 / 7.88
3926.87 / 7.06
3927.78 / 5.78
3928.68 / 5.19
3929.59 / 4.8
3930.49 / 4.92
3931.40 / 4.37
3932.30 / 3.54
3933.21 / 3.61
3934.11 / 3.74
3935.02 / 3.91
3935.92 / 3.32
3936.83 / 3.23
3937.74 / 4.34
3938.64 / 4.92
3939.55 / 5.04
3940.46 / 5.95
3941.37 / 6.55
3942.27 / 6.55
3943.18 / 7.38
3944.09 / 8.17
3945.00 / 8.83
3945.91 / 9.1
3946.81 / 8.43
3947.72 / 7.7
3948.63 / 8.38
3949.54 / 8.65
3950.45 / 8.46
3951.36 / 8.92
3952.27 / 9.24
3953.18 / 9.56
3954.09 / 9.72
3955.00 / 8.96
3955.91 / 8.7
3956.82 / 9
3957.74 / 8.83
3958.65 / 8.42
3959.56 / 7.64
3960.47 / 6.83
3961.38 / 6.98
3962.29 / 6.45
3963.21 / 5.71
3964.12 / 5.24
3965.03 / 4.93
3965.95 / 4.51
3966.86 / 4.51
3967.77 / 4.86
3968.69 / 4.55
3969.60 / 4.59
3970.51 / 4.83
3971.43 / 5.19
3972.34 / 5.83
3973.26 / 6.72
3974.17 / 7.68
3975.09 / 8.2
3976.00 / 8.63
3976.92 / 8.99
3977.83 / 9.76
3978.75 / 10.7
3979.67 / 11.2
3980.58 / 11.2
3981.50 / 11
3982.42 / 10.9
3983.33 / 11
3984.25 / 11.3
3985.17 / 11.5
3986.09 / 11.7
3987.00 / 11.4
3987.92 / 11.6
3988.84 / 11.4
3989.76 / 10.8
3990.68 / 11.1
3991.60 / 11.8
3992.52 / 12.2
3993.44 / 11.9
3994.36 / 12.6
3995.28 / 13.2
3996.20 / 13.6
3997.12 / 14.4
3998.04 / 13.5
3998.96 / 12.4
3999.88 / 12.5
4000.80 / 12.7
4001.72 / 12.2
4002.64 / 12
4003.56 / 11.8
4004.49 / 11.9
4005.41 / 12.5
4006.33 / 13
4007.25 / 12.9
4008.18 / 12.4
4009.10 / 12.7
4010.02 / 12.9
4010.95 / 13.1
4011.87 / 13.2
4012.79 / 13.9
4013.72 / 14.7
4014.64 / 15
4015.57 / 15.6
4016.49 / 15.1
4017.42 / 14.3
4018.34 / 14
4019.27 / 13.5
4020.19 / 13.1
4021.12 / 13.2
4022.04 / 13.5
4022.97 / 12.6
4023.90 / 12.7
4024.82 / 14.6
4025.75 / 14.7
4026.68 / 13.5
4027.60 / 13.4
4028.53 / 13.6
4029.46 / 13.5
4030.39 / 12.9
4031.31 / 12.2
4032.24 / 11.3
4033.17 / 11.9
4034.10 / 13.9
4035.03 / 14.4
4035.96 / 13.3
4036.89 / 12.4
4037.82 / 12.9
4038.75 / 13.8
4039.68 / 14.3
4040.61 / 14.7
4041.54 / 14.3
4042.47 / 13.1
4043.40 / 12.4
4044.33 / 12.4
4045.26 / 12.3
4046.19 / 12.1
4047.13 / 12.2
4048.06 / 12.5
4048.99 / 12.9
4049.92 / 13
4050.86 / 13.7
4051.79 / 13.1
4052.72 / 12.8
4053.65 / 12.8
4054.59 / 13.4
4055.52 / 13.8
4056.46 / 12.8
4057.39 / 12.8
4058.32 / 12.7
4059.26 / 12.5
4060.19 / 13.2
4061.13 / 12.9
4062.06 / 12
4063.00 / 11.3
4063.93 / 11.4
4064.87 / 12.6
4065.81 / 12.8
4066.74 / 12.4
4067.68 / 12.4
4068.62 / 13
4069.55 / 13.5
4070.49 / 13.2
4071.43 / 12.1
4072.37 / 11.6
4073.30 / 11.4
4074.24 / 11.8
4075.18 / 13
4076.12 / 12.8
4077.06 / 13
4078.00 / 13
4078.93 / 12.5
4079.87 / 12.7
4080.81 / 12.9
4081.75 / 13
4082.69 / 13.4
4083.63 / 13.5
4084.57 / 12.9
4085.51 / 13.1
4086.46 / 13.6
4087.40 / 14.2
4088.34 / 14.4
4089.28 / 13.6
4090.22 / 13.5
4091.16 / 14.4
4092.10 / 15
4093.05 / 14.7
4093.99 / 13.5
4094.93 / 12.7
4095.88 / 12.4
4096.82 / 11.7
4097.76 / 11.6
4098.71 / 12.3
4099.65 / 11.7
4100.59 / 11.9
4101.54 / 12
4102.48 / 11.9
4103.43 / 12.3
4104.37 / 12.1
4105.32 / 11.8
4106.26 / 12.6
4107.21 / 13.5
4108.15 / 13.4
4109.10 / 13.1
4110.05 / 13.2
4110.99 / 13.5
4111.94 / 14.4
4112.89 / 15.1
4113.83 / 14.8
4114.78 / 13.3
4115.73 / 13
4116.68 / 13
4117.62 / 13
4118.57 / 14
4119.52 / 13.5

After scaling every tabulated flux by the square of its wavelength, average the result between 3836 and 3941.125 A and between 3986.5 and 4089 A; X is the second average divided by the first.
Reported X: 2.00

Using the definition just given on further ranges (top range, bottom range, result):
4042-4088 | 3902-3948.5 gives 1.84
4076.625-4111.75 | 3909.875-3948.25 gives 1.97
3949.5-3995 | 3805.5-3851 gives 1.56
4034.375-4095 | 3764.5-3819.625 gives 1.93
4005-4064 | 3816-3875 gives 2.42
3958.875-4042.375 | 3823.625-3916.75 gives 1.75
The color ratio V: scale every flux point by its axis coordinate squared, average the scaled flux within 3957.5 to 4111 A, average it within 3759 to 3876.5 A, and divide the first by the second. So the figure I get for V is 2.0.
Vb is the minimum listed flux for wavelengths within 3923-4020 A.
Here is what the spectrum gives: 3.23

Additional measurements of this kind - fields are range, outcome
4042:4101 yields 11.3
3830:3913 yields 4.15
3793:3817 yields 5.6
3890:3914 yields 6.85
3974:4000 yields 7.68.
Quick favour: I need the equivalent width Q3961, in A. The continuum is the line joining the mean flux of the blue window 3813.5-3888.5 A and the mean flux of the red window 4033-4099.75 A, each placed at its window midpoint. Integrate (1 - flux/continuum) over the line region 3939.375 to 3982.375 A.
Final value 8.7 A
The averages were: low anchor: 6.12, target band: 7.65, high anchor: 13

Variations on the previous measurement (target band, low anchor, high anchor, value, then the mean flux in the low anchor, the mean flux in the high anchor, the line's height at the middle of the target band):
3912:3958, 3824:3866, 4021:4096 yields 7.2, 5.79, 13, 8.85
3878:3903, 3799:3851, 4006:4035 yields 2.9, 6.27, 13.5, 8.68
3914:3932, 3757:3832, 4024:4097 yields 4.1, 7.33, 13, 10.1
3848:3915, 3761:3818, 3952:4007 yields 9.9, 7.75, 9.62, 8.66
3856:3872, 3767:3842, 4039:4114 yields 4.0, 7.03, 12.9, 8.32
